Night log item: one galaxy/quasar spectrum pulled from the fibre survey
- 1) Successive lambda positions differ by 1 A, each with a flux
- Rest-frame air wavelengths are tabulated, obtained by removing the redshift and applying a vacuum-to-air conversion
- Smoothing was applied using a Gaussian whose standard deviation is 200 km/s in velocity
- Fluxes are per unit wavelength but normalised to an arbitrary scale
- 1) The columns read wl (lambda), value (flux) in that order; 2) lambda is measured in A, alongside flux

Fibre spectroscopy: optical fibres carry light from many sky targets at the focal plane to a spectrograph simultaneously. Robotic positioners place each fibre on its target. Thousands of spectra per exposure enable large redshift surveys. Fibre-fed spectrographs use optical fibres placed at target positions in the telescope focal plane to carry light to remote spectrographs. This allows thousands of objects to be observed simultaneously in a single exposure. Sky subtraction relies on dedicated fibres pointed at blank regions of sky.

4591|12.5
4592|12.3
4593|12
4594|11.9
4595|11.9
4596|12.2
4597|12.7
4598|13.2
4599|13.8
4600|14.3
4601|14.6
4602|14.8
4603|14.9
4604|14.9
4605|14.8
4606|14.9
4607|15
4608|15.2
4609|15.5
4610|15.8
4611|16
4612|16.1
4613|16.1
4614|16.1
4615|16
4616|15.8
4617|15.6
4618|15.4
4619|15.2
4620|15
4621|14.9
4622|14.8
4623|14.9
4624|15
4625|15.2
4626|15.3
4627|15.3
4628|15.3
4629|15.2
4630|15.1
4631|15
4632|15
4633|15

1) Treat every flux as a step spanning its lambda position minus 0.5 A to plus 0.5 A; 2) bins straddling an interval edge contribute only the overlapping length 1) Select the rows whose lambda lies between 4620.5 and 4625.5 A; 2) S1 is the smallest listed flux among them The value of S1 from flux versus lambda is 14.8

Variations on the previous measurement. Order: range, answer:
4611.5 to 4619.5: 15.2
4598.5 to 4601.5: 13.8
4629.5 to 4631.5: 15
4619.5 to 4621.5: 14.9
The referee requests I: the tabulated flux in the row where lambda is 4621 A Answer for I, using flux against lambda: 14.9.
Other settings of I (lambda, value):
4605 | 14.8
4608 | 15.2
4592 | 12.3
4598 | 13.2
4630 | 15.1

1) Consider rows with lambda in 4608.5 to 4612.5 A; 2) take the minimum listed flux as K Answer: 15.5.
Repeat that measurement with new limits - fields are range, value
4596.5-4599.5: 12.7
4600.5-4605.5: 14.6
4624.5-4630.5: 15.1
